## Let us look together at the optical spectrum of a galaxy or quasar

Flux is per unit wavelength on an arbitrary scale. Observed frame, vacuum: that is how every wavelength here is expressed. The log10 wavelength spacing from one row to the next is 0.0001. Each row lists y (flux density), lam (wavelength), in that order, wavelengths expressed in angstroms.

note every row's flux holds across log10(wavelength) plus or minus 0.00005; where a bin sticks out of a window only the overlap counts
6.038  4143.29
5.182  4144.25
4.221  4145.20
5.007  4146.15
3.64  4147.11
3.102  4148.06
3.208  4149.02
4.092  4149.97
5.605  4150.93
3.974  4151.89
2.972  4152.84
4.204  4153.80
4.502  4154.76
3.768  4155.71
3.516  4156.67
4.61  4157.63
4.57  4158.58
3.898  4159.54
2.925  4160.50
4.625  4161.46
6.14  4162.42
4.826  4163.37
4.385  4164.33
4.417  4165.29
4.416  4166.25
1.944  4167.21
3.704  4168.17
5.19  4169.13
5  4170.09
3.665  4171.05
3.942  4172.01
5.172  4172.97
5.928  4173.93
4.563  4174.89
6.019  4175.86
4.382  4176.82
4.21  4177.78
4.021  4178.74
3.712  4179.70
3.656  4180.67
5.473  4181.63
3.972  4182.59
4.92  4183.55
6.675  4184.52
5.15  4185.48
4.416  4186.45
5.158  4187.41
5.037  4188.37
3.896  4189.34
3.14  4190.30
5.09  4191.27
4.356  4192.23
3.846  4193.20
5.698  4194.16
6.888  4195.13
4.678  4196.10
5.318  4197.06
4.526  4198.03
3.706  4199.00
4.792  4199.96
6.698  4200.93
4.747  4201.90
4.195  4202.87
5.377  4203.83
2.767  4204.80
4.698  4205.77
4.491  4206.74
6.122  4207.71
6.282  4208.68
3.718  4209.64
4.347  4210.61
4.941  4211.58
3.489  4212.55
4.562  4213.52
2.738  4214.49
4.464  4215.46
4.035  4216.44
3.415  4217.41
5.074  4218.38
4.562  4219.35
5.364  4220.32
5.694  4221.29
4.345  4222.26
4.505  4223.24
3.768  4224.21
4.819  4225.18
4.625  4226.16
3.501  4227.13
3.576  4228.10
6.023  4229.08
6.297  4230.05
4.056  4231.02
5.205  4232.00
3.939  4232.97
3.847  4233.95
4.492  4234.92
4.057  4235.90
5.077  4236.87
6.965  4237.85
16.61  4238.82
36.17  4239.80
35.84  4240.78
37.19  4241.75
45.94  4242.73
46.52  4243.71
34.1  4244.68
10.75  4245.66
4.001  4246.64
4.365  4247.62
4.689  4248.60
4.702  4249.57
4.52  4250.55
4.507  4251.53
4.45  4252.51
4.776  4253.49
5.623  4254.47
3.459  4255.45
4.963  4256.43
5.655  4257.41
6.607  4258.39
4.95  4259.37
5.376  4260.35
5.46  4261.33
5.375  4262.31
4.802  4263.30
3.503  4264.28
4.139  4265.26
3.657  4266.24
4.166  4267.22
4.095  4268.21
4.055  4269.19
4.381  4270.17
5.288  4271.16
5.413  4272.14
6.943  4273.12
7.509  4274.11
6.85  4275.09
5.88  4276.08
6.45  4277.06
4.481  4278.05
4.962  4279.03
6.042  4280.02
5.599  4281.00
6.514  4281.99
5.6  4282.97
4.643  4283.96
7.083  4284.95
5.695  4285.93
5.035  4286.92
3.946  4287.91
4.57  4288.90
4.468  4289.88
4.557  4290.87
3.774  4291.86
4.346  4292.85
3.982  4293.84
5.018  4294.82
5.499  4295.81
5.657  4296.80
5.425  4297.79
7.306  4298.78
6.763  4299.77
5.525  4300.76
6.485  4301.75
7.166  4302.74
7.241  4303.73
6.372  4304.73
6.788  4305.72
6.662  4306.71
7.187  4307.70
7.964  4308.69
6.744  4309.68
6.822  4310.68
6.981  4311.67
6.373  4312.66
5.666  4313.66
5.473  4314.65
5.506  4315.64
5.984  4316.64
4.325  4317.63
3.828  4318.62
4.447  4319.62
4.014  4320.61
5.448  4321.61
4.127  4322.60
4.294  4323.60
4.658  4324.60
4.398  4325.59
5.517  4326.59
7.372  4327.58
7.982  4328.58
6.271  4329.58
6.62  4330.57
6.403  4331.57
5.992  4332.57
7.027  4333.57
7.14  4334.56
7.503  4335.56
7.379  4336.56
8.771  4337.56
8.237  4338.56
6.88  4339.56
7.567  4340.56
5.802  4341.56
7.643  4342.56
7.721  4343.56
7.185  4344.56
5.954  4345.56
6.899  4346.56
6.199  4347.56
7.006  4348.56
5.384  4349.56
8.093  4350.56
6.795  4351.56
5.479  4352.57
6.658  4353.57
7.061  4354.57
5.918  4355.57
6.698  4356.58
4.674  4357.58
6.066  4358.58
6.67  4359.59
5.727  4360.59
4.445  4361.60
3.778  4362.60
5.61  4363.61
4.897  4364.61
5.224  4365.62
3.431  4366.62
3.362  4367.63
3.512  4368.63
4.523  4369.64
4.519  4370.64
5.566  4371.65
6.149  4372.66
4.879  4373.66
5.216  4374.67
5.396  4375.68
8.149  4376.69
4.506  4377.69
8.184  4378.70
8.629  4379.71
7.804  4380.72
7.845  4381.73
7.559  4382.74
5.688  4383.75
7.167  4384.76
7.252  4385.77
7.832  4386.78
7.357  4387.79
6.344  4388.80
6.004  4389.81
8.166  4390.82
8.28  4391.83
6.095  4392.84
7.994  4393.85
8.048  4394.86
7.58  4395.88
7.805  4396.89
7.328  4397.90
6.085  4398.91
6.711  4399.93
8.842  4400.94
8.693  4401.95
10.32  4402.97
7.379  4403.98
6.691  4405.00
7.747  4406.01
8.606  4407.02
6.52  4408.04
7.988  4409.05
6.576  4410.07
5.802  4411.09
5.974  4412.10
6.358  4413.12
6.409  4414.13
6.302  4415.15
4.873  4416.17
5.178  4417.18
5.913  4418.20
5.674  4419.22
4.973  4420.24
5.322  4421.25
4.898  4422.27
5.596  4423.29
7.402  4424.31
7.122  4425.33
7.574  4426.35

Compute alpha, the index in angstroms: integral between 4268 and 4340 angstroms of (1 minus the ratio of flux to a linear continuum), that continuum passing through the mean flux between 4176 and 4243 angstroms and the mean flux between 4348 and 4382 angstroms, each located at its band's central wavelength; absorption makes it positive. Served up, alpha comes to 3.3 angstroms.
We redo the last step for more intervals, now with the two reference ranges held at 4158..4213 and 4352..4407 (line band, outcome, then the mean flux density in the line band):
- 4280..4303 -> 0.96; 5.42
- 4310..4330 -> 1.49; 5.48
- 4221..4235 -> 1.31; 4.57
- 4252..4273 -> 2.19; 4.81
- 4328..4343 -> -2.65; 7.14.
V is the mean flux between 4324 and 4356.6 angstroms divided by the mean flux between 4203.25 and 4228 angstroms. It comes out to 1.51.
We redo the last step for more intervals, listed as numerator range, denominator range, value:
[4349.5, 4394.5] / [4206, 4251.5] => 0.65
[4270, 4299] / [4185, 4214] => 1.14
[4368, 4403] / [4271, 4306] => 1.21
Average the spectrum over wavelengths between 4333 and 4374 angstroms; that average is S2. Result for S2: 6.1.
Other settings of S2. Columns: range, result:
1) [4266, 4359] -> 5.97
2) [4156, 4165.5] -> 4.38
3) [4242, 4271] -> 8.92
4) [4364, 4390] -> 6.04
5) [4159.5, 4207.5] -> 4.62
